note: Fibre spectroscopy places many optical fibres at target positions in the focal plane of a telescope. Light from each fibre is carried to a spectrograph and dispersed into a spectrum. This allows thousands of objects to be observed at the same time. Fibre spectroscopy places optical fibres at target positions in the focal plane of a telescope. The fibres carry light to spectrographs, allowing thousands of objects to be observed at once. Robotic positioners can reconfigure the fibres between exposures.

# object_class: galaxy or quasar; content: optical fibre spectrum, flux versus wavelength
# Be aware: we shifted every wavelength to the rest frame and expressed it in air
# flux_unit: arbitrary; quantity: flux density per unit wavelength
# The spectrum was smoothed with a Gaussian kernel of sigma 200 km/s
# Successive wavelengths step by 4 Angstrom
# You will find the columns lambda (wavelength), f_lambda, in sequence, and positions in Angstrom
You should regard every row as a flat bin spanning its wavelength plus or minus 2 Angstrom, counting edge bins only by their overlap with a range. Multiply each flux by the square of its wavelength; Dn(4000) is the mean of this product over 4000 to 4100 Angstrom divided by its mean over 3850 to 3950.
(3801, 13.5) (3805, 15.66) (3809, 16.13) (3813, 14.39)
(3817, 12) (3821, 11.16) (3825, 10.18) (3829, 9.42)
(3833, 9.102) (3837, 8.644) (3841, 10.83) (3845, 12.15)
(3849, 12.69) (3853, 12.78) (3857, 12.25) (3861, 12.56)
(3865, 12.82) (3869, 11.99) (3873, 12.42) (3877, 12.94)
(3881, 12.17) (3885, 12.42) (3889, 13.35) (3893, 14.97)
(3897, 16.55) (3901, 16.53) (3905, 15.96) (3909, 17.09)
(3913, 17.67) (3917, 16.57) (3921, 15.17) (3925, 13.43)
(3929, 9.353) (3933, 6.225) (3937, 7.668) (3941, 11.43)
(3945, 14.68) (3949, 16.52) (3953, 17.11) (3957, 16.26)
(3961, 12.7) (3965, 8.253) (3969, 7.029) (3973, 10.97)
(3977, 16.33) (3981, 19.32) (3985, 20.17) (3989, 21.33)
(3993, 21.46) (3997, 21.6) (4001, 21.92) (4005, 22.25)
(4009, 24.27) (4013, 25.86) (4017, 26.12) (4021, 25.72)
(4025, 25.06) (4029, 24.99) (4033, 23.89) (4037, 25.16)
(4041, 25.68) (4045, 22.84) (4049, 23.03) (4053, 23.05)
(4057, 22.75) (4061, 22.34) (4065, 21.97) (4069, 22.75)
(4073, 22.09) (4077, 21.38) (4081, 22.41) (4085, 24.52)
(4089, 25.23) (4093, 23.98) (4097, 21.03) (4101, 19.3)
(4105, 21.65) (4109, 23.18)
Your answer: 1.9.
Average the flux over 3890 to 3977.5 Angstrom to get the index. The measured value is 13.5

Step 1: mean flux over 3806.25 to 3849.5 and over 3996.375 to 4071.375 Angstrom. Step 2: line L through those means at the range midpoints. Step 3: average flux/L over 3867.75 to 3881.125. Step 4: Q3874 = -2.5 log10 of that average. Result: 0.15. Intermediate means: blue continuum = 11.5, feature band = 12.4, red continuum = 23.8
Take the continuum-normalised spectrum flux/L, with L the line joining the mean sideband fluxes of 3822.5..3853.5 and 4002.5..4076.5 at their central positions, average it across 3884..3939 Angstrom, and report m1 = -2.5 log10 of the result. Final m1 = 0.11 mag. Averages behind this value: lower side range 10.6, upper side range 23.8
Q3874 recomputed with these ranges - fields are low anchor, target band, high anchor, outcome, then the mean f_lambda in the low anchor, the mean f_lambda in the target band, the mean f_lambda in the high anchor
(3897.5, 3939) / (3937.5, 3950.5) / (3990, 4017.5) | 0.23 mag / 13.7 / 13.4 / 23.1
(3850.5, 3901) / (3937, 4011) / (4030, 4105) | 0.11 mag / 13.2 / 16.6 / 23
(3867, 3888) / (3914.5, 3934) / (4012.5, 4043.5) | 0.28 mag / 12.4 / 12.6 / 25.2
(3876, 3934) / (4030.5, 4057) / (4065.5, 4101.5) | -0.15 mag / 14.2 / 23.9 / 22.6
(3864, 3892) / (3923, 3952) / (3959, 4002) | 0.27 mag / 12.7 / 11.5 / 16.3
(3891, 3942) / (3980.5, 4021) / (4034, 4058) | -0.12 mag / 13.8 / 22.7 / 23.8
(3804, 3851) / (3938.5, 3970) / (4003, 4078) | 0.39 mag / 11.8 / 13.1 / 23.8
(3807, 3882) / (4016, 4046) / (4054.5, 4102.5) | -0.22 mag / 11.9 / 25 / 22.5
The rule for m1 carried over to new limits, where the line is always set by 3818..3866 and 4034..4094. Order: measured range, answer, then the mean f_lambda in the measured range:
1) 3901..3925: -0.08 mag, 16.2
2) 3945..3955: 0.04 mag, 16.4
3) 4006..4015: -0.21 mag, 24.8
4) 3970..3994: 0.07 mag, 17.7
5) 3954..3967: 0.35 mag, 12.8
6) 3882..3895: 0.02 mag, 13.5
